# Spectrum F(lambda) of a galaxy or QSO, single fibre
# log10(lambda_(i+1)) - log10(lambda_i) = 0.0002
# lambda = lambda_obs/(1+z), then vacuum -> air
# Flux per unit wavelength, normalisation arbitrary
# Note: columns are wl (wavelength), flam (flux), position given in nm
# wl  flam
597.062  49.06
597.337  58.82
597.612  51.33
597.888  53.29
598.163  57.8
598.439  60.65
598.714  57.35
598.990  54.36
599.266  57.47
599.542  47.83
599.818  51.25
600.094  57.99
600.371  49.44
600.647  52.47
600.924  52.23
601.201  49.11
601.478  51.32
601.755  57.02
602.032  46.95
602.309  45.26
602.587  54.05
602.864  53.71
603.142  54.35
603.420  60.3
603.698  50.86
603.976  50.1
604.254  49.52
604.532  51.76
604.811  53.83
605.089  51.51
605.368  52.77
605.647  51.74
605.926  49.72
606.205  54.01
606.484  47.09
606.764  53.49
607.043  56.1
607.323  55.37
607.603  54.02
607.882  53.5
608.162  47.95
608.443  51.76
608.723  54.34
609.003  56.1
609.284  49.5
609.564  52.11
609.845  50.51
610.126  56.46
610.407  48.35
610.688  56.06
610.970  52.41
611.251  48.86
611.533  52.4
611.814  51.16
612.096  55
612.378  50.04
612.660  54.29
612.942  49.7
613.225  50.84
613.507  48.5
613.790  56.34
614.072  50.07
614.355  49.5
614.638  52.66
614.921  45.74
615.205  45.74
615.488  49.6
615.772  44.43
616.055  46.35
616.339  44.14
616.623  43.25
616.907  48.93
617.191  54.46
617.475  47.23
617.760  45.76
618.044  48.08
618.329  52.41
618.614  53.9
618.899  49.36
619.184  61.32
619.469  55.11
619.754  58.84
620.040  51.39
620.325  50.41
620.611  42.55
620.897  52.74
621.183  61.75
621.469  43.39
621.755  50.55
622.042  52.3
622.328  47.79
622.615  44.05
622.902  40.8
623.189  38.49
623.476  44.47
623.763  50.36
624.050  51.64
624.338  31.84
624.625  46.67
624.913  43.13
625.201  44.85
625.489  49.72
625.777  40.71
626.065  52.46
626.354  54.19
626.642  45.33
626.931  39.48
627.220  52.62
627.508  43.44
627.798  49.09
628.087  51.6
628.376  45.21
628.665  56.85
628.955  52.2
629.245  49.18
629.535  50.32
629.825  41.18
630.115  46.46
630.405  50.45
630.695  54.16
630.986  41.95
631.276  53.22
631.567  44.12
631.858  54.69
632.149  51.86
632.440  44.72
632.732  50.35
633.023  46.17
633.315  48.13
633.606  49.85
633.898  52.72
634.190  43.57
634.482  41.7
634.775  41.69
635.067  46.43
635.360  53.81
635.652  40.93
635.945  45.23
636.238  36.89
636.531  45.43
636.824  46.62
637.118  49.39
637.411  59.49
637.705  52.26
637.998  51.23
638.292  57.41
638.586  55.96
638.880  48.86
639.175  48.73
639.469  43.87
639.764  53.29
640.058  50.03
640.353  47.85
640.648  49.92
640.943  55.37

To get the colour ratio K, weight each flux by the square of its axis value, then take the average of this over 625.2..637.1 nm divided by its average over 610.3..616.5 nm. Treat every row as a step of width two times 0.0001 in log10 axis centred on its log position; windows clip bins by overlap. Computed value 1.0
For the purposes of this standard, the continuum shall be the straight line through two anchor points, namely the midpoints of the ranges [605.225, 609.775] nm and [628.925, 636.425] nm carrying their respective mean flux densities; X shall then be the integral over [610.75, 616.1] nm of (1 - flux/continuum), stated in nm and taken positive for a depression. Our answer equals 0.09 nm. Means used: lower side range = 52.4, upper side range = 47.3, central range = 50.3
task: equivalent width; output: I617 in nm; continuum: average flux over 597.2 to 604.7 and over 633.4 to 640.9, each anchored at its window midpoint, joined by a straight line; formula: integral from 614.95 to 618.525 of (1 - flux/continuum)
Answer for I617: 0.25 nm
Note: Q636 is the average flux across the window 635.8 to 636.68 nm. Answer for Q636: 42.5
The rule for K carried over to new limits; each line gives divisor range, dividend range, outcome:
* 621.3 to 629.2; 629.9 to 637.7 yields 1.05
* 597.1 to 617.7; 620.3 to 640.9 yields 1.00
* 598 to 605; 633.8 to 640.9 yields 1.03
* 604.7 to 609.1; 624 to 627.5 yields 0.92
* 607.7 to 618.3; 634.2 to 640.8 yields 1.04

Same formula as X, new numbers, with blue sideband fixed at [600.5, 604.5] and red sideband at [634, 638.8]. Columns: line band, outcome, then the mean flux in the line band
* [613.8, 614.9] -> -0.01 nm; 50.9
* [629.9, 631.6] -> 0.01 nm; 48.4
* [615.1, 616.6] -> 0.14 nm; 45.8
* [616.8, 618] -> 0.03 nm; 49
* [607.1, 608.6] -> -0.04 nm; 52.7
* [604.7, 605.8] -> -0.02 nm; 52.4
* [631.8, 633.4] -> -0.02 nm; 49.1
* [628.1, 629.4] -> -0.05 nm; 50.9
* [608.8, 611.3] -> -0.07 nm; 52.4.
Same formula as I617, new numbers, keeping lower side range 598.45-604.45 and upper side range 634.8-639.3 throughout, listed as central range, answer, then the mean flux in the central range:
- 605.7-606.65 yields 0.031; 50.5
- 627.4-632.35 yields 0.061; 49.2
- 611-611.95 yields 0.012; 51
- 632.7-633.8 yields 0.018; 48.7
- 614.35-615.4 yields 0.061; 48.3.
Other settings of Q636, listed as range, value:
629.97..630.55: 48.5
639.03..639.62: 46.3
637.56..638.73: 54.2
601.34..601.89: 54.2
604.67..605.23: 52.6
